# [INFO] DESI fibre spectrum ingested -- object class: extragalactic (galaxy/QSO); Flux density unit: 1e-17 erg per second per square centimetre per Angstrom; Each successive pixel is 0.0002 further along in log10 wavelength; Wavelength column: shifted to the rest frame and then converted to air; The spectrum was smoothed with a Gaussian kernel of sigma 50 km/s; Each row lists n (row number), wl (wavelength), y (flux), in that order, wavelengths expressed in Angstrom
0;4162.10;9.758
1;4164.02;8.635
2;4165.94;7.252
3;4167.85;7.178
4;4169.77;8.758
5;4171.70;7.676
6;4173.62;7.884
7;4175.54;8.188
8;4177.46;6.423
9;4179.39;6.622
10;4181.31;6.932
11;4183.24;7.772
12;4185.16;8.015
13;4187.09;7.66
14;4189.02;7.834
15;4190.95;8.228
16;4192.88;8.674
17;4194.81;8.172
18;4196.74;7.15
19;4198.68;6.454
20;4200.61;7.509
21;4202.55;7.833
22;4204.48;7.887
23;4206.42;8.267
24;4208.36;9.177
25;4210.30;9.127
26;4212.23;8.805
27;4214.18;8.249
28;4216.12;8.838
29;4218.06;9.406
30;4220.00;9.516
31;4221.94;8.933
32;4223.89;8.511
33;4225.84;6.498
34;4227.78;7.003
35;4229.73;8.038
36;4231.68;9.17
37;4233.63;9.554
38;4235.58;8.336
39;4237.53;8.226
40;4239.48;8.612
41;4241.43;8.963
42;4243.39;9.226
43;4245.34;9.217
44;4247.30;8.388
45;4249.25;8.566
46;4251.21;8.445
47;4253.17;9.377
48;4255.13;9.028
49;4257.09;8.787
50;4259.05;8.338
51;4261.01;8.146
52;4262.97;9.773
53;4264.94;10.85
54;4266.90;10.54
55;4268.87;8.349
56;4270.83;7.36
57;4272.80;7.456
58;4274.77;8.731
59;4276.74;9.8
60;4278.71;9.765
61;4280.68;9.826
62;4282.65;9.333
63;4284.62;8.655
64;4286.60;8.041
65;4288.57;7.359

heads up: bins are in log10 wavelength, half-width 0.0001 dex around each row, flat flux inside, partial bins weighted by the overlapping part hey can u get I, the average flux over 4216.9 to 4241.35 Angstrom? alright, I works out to 8.51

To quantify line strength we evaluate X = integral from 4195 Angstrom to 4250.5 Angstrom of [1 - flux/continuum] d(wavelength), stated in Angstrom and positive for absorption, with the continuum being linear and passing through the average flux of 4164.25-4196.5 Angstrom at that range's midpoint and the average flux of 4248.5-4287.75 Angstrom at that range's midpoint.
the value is -0.6 Angstrom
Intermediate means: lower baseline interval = 7.71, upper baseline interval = 8.95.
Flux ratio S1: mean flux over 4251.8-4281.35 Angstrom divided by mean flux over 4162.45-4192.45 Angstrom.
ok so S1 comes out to 1.2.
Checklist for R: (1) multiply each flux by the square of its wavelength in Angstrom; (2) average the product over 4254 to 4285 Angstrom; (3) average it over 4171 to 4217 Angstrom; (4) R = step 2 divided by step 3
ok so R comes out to 1.19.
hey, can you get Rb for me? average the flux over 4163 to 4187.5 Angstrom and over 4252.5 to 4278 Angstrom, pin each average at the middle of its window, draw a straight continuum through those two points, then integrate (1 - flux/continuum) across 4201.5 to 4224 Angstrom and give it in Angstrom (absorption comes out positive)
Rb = -1.5 Angstrom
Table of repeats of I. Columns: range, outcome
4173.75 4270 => 8.4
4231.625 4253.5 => 8.81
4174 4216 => 7.88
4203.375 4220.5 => 8.78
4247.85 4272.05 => 8.94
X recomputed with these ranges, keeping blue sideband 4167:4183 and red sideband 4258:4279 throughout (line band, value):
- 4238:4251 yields -0.3 Angstrom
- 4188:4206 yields 0.1 Angstrom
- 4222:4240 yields 0.3 Angstrom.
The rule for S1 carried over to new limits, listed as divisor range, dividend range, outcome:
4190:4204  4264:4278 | 1.17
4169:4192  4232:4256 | 1.15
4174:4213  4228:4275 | 1.12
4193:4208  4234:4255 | 1.13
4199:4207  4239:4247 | 1.16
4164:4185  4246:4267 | 1.20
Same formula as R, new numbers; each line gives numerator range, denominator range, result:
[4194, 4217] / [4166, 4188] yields 1.09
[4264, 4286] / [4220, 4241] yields 1.11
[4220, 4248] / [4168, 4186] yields 1.16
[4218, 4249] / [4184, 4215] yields 1.08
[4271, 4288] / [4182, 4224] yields 1.11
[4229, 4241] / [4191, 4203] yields 1.15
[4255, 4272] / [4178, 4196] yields 1.21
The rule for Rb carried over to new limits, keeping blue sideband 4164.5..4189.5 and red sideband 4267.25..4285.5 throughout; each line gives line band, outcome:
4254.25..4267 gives -0.9 Angstrom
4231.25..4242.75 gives -0.6 Angstrom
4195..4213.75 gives -0.2 Angstrom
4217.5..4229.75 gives -0.1 Angstrom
